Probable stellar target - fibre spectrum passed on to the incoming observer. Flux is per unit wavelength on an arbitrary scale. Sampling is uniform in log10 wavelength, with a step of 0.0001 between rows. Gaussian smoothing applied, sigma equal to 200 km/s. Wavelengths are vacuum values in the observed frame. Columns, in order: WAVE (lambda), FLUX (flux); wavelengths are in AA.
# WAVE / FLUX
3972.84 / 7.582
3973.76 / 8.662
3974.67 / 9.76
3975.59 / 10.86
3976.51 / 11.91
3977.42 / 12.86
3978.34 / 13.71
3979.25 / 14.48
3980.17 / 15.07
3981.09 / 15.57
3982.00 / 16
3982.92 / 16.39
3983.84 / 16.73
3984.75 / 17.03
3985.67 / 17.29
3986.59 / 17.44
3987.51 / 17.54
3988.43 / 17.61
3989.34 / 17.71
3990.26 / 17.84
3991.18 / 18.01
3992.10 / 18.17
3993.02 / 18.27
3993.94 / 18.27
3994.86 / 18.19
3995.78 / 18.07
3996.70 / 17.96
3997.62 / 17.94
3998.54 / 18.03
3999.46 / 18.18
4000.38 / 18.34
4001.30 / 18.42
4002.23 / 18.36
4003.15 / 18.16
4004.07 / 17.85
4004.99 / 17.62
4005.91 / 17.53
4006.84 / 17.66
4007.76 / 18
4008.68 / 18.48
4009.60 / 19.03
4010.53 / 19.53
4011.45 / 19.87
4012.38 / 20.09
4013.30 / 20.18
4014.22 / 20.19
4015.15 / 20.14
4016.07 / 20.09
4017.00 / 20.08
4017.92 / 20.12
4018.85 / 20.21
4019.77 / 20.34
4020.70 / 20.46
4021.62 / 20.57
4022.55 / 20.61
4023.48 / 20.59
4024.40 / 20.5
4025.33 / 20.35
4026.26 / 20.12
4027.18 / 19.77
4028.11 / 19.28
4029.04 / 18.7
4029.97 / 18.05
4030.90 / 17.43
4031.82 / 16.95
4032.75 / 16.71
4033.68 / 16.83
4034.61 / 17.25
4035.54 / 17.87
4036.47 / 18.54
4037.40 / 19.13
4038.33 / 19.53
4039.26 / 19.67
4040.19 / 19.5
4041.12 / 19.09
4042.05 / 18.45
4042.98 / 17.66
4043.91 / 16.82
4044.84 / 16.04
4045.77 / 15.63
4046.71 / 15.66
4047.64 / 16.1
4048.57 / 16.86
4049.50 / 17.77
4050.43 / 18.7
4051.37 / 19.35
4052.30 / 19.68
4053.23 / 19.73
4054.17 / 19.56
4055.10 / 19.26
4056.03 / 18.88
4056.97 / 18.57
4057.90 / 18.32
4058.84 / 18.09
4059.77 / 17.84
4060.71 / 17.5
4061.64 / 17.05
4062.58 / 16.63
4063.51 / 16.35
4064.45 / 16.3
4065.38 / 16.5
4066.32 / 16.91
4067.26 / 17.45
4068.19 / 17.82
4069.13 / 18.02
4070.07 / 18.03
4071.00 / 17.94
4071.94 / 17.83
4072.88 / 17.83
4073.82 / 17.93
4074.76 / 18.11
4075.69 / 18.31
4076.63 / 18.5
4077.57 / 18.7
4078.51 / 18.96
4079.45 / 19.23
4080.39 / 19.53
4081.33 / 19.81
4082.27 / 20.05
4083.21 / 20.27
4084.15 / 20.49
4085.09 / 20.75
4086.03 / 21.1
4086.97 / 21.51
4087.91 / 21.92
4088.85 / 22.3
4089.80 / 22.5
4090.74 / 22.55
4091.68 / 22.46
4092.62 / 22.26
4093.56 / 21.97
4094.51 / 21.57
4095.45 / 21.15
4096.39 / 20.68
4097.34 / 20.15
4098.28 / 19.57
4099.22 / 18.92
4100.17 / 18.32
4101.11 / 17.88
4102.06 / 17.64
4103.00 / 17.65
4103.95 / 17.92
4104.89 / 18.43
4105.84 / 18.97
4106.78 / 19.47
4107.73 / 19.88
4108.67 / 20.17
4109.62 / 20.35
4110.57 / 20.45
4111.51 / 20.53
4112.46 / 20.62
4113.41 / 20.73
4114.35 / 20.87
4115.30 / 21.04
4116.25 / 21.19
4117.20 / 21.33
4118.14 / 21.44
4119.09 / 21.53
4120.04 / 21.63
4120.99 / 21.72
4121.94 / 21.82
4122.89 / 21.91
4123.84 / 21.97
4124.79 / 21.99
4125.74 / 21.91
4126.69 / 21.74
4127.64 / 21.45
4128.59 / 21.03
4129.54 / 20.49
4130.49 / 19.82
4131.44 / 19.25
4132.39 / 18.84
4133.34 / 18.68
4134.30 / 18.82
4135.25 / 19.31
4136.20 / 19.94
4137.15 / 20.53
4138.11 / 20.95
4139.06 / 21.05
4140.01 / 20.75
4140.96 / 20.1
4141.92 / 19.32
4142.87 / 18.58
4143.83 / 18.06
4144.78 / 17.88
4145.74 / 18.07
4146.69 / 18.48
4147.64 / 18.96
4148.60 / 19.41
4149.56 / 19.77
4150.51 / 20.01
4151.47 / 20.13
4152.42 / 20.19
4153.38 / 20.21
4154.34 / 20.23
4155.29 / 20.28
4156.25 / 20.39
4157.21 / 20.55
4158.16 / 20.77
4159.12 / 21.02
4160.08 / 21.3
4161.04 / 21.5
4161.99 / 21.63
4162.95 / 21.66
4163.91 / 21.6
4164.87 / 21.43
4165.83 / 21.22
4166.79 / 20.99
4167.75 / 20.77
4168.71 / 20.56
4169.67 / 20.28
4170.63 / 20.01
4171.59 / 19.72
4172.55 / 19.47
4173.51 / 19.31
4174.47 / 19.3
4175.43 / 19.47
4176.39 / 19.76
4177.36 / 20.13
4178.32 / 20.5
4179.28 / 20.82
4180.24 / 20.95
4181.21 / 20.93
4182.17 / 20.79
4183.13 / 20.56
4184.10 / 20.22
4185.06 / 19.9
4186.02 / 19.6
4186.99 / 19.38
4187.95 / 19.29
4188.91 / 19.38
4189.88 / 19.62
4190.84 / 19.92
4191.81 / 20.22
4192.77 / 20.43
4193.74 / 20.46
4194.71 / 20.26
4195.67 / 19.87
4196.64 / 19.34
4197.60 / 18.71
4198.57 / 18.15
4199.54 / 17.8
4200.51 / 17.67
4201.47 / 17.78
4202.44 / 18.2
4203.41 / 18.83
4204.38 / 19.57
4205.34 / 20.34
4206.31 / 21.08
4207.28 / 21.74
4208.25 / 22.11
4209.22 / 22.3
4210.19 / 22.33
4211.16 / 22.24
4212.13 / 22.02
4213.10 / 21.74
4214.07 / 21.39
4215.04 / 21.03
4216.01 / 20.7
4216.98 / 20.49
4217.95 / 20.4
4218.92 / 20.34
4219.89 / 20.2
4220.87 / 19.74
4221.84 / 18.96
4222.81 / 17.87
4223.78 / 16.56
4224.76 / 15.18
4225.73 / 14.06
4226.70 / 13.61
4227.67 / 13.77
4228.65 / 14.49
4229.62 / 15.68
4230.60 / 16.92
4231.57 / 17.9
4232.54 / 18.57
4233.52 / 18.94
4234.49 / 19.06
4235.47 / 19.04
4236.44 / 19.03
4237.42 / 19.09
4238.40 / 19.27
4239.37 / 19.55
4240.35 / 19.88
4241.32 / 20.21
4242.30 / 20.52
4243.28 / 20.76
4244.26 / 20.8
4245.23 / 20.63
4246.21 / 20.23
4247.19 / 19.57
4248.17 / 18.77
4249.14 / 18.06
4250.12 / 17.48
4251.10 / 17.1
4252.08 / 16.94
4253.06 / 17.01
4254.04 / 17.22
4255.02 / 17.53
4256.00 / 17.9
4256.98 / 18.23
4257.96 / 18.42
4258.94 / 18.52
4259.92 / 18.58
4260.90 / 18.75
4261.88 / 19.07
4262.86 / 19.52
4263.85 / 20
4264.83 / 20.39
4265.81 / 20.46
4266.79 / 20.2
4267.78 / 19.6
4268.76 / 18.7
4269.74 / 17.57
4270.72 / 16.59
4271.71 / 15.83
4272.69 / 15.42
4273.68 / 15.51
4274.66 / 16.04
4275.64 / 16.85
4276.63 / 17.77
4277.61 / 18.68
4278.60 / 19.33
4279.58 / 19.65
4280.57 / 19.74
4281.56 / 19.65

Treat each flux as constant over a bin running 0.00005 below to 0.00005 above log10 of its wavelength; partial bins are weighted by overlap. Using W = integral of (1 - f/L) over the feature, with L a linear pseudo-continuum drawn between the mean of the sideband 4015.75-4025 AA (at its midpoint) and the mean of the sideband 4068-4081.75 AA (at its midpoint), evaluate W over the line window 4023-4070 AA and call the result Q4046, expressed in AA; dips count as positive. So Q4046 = 3.22 AA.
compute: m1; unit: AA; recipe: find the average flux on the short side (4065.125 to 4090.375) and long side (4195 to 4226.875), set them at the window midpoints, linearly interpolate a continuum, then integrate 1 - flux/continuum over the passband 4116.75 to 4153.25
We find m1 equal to -1.64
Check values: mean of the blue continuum 19.2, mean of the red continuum 19.5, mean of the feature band 20.2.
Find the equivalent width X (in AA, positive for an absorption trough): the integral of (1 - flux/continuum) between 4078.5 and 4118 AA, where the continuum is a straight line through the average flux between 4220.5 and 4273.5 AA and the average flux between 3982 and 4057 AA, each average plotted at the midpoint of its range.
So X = -4.2 AA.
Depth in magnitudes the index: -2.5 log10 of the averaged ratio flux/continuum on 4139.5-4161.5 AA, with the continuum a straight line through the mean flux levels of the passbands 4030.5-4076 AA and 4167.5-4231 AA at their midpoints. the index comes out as -0.05 mag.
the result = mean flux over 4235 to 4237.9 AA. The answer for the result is 19.1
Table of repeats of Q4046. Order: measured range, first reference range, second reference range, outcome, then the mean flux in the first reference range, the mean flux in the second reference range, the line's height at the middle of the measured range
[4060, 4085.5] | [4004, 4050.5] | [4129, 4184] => 1.3 AA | 18.7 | 20.1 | 19.2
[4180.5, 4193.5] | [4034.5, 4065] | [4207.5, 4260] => -1.0 AA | 18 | 18.9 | 18.7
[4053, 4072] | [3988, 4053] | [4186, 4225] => 1.1 AA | 18.6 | 19.9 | 18.9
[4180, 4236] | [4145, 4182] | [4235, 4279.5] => 0.6 AA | 20.3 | 18.6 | 19.5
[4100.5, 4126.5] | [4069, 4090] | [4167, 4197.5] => -0.9 AA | 19.5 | 20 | 19.7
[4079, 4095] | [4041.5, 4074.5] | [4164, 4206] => -2.6 AA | 17.7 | 19.8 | 18.2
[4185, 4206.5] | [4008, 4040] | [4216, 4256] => -1.0 AA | 19.3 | 18.3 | 18.5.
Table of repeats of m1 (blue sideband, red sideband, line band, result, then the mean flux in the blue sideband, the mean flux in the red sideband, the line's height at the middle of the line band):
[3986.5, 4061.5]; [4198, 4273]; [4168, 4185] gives -1.25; 18.6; 18.9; 18.8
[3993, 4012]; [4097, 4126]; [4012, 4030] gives -1.41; 18.3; 20.2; 18.6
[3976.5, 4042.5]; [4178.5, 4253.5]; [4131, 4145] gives -0.44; 18.3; 19.3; 18.9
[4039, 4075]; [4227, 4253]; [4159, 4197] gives -4.32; 17.8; 18.5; 18.3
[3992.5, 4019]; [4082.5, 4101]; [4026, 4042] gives 0.84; 18.8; 21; 19.5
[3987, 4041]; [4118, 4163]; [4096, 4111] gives 0.56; 18.8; 20.3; 19.9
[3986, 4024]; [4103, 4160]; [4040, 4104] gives 2.32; 18.8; 20.2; 19.6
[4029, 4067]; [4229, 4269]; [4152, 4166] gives -1.92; 17.8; 18.9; 18.4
